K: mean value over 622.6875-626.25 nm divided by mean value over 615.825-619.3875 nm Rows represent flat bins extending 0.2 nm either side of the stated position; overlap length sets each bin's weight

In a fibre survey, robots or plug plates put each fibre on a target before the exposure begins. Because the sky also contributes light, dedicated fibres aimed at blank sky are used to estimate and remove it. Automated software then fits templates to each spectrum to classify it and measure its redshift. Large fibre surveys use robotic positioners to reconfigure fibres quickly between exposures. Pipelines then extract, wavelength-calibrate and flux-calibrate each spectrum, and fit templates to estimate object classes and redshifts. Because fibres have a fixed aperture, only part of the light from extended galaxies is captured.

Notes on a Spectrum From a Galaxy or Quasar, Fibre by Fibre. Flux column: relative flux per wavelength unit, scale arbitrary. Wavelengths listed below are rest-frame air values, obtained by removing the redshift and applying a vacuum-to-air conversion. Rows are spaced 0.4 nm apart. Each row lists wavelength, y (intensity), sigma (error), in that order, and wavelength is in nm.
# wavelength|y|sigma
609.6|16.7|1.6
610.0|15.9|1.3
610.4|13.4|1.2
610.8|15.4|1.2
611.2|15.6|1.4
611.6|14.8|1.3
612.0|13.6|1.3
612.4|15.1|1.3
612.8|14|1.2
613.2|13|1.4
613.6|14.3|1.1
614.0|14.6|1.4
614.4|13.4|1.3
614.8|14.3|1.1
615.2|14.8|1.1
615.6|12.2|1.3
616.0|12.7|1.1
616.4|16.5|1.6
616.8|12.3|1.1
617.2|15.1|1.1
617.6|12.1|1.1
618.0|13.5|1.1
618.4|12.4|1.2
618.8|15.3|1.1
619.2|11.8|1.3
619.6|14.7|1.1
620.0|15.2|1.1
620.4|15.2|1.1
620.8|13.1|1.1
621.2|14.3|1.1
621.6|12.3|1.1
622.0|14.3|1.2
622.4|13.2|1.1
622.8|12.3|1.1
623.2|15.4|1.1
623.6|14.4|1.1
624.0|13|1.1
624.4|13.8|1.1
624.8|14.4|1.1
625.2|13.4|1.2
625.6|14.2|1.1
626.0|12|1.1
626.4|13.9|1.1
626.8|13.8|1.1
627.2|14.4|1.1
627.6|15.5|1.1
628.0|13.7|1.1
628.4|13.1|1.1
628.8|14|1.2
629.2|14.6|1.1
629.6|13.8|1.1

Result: 1.01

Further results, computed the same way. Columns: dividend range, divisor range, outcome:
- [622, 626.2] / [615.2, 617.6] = 1.00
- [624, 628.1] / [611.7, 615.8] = 0.99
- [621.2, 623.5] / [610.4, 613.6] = 0.94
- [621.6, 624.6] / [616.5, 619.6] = 1.02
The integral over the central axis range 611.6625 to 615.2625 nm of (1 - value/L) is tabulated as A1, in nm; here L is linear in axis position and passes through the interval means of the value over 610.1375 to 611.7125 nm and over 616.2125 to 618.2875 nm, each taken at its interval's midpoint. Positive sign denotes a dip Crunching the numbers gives 0.077 nm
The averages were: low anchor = 14.8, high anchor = 13.8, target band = 14.1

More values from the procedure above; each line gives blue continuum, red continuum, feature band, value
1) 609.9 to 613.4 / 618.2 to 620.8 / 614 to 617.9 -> 0.13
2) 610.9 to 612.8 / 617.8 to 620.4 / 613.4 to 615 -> 0.03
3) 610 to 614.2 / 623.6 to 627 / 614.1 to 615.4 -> 0.01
